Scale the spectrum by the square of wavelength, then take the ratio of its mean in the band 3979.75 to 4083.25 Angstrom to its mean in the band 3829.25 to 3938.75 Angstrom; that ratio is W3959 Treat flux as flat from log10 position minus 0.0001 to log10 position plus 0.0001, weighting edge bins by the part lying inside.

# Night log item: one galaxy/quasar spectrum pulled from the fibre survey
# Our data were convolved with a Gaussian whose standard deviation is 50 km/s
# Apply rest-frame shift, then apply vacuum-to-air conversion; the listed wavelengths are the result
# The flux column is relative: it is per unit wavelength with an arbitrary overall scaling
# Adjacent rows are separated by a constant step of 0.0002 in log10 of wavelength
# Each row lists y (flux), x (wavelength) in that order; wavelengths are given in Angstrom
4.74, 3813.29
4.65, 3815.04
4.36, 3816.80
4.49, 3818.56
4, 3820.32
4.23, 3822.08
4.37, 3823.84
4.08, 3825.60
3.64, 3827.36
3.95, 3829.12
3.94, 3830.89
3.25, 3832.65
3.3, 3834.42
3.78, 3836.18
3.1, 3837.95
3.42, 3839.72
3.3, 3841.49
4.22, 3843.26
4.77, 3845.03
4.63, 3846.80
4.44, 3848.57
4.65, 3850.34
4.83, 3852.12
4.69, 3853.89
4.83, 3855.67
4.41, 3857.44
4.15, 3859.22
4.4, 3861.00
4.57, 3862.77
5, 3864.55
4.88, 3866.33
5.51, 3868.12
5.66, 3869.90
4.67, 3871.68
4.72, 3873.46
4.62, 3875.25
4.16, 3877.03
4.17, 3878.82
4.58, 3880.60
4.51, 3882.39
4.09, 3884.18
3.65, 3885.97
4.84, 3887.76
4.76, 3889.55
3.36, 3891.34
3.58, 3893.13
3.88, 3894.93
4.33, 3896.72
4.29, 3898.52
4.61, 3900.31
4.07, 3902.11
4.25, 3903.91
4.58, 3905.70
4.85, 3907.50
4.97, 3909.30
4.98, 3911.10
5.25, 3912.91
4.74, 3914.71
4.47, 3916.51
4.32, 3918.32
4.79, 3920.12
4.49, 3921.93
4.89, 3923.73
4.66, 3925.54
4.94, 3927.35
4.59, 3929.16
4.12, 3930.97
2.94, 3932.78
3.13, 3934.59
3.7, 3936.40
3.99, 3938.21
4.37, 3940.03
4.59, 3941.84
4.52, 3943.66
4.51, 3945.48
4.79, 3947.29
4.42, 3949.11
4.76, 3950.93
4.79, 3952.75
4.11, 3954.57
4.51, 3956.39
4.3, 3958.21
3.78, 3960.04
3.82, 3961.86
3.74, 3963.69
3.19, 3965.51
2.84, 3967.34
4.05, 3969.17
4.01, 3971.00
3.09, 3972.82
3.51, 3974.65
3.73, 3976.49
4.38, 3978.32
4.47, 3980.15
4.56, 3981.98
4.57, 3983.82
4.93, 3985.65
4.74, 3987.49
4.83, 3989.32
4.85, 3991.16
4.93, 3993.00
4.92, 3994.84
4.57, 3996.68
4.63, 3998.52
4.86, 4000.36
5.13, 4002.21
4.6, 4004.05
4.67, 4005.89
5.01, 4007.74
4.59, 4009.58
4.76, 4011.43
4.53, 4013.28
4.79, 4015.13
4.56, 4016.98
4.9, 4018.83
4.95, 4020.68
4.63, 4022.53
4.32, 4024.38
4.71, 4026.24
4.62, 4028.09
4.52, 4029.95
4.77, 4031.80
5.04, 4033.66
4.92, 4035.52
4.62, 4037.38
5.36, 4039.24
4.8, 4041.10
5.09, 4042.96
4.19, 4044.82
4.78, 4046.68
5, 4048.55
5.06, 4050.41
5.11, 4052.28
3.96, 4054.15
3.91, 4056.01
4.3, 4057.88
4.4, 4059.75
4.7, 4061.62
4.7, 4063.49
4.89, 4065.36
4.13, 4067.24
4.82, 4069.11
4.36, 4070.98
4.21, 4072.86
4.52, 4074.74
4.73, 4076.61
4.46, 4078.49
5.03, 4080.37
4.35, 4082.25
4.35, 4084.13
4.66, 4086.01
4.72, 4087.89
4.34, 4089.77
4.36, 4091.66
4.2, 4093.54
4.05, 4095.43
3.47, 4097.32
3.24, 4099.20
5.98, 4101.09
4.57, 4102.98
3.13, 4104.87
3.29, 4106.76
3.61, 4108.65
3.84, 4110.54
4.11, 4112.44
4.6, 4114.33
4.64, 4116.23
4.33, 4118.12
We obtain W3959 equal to 1.16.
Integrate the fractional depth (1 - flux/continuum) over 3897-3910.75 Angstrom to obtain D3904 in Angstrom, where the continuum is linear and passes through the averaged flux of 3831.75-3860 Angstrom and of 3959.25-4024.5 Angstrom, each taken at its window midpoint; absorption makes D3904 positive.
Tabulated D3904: -1.0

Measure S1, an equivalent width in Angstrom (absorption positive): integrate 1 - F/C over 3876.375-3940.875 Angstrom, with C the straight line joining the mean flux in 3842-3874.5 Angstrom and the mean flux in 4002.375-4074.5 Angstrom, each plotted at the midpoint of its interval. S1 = 5.0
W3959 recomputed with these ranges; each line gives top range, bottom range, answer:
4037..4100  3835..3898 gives 1.14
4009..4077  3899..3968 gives 1.14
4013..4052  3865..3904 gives 1.16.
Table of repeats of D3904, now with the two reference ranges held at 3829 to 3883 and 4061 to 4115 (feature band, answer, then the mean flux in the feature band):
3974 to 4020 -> -3.31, 4.65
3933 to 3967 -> 1.77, 4.12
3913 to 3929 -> -1.24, 4.69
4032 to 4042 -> -1.40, 4.93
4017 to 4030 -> -1.00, 4.67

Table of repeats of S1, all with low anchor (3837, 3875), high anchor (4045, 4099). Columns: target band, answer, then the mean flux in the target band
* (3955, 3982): 3.9 Angstrom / 3.85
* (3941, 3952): -0.3 Angstrom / 4.6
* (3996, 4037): -2.3 Angstrom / 4.73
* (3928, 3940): 1.8 Angstrom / 3.82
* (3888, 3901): 1.0 Angstrom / 4.15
